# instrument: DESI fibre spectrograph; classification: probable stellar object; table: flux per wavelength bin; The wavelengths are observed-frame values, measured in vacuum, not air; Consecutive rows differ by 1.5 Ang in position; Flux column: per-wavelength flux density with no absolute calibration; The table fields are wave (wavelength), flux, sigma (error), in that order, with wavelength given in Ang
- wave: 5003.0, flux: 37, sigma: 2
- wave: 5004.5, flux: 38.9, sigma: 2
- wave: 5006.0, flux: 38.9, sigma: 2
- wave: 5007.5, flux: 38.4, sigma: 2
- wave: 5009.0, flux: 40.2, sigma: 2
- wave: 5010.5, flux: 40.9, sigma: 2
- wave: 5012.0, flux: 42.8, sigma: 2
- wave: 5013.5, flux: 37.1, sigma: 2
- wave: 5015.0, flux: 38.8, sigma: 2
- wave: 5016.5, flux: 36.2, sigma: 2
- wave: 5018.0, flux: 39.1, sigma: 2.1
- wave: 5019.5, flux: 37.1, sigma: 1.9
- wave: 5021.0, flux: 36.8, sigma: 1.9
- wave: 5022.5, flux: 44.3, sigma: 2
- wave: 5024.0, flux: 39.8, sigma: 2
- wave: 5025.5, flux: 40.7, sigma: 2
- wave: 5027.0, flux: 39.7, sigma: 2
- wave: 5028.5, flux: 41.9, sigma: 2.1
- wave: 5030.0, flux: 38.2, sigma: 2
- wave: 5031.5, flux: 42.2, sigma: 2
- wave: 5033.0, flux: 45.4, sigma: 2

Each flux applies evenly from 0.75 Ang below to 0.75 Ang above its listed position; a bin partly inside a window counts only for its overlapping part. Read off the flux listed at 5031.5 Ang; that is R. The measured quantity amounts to 42.2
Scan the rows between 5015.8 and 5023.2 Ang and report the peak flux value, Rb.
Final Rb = 44.3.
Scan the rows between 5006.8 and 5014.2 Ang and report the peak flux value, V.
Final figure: 42.8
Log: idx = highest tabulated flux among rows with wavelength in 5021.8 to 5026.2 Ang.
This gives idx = 44.3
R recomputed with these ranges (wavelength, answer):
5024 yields 39.8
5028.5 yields 41.9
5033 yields 45.4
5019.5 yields 37.1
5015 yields 38.8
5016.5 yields 36.2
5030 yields 38.2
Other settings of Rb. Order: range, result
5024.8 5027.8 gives 40.7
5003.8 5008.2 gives 38.9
